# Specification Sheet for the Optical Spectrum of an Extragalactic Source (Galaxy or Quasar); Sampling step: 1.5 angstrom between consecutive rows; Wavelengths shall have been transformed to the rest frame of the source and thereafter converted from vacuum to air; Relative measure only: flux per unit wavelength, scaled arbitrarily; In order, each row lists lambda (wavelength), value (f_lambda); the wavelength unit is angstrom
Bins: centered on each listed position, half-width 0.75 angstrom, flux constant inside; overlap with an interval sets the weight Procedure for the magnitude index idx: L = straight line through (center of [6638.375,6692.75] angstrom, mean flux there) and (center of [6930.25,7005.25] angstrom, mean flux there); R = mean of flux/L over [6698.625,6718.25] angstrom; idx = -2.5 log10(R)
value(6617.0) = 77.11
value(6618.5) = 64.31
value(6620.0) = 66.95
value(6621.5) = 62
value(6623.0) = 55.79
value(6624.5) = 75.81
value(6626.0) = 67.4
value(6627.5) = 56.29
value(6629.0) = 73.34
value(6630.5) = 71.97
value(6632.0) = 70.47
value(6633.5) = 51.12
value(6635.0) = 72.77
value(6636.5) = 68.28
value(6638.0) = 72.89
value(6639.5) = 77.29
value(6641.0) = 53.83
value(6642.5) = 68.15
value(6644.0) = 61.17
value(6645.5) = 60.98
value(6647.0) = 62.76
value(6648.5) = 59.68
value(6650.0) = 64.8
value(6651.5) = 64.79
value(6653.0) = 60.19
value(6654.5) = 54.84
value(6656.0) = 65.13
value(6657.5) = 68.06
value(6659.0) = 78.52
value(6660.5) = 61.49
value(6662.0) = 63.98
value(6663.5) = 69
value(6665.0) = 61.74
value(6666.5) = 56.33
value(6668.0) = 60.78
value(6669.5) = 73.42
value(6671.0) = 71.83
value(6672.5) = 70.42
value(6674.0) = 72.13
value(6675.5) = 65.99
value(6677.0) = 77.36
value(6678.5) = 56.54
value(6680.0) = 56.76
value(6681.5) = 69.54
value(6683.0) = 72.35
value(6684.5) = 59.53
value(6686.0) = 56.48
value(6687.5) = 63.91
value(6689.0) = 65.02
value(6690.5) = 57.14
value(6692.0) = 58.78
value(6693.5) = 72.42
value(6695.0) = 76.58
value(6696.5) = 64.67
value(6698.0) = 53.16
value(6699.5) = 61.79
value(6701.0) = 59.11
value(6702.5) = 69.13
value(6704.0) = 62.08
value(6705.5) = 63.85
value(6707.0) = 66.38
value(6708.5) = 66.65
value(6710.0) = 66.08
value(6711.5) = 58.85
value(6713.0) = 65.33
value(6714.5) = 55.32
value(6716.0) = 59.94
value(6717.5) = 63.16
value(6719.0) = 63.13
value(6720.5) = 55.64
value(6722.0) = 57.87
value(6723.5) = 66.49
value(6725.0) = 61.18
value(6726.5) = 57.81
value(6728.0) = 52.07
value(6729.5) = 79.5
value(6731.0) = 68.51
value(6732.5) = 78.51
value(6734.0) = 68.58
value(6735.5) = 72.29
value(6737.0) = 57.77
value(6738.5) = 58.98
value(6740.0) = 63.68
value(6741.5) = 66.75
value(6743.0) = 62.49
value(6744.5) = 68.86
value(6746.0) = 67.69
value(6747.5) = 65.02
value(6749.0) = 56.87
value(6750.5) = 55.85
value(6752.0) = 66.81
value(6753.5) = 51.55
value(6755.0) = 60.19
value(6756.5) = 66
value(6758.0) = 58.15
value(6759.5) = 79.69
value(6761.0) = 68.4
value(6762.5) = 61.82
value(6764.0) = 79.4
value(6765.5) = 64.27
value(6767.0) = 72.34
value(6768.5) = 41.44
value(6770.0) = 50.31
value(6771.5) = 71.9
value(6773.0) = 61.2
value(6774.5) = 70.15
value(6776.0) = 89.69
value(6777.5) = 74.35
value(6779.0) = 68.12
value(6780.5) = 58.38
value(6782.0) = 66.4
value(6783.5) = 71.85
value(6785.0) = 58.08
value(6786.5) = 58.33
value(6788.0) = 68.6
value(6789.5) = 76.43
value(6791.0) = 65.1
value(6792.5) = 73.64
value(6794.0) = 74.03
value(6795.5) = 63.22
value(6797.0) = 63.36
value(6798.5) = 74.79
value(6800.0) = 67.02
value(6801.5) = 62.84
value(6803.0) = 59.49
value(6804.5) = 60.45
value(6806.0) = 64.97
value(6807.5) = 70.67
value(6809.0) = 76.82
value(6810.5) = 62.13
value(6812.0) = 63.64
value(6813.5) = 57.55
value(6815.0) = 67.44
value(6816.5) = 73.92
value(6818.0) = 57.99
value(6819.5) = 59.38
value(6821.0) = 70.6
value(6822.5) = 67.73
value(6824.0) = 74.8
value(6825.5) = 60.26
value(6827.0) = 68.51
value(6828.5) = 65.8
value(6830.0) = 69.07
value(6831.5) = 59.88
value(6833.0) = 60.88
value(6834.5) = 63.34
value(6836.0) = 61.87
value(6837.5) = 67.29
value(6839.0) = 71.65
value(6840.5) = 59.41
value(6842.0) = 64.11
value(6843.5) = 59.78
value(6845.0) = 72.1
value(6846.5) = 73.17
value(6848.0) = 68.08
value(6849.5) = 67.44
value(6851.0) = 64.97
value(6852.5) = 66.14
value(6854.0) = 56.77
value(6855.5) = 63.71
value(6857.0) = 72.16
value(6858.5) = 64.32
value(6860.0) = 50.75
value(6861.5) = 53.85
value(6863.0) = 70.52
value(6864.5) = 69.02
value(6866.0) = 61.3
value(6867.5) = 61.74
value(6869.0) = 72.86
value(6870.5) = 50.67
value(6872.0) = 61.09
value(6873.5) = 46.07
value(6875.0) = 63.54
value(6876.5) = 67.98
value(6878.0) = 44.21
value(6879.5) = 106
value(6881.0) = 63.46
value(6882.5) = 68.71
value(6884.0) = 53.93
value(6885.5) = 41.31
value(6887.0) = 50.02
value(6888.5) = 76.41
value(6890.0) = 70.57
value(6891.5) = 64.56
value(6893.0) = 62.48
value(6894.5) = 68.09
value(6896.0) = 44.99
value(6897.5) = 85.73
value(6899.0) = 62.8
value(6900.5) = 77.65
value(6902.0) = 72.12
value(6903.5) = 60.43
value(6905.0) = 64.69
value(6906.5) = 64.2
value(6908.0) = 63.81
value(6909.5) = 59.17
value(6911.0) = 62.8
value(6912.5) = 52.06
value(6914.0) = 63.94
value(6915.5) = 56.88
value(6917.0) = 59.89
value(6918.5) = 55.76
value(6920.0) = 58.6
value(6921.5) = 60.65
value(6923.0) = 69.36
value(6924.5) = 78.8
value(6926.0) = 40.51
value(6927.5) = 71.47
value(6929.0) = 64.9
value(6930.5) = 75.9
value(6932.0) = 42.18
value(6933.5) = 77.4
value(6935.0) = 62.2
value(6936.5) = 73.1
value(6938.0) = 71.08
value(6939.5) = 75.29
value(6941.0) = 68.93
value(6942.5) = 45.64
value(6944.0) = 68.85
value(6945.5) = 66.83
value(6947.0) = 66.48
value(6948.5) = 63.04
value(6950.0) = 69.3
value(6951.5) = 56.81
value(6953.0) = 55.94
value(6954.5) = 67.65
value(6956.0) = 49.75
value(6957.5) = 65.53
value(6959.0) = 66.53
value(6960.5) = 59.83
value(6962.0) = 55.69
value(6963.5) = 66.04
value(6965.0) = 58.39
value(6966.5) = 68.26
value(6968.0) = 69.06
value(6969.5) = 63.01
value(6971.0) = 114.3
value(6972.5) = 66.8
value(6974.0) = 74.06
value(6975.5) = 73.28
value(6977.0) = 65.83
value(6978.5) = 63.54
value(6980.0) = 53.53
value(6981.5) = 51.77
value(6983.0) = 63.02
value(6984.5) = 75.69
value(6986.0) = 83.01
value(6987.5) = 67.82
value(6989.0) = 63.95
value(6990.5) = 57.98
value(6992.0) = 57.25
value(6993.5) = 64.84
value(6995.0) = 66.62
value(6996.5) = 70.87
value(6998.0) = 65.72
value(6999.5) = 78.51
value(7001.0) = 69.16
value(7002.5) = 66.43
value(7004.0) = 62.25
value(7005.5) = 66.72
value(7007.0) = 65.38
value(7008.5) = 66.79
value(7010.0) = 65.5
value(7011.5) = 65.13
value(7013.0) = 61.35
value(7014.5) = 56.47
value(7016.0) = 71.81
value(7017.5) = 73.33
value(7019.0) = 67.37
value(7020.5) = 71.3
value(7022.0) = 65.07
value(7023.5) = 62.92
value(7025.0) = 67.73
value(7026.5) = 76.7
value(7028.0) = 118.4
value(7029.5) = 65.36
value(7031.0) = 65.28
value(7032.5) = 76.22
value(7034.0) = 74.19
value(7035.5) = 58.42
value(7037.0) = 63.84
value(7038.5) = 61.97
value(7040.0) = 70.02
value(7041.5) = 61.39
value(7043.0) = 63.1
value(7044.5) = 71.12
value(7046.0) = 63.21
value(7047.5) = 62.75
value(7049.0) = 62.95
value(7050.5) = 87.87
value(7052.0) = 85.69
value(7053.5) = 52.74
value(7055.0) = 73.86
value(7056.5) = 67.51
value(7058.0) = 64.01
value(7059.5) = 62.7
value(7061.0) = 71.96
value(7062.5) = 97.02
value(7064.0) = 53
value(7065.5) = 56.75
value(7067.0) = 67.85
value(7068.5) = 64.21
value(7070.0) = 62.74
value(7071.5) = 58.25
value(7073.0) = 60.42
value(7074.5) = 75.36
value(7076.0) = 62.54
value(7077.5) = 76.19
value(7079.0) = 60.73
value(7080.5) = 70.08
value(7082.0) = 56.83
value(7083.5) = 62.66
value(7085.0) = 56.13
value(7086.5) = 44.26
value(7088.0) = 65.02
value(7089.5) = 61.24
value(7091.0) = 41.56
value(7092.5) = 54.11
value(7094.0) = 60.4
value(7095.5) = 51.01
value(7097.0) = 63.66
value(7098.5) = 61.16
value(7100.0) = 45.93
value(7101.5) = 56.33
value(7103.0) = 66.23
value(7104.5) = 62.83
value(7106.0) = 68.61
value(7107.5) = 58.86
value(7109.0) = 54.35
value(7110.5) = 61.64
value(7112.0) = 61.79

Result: 0.03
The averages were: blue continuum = 64.5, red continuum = 66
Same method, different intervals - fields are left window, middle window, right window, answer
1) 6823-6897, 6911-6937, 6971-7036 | 0.06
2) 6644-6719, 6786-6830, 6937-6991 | -0.03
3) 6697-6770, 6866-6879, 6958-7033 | 0.11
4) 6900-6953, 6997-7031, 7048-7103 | -0.10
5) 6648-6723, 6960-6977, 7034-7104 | -0.10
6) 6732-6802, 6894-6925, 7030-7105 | 0.02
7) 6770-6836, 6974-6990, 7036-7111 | -0.03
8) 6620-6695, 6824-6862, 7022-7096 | 0.02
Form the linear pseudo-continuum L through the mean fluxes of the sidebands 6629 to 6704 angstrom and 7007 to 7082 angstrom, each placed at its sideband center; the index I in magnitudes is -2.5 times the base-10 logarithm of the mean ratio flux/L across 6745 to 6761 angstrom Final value 0.044 mag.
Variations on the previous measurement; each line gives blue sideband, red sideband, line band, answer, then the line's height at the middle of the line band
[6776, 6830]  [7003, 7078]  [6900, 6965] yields 0.07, 67.5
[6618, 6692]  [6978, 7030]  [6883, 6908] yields 0.05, 66.9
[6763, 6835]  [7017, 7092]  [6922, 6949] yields 0.01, 66.5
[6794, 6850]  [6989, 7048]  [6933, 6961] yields 0.04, 67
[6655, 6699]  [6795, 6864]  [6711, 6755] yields 0.04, 65.3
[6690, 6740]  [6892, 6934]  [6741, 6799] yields -0.04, 63.6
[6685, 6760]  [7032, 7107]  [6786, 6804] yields -0.06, 63.5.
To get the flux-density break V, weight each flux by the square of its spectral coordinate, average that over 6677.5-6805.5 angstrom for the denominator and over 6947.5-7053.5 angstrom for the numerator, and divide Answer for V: 1.1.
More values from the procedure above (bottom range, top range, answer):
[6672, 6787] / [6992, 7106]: 1.12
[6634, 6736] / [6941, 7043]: 1.13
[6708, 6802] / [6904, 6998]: 1.05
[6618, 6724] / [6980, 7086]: 1.16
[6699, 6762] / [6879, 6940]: 1.07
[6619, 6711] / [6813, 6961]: 1.05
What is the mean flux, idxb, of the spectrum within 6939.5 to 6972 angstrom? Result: 65.3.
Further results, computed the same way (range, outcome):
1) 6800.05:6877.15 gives 64.3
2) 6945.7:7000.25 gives 66.1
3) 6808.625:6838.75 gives 65.4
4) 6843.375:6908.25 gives 64.2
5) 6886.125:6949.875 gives 64.3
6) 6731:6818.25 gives 65.9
